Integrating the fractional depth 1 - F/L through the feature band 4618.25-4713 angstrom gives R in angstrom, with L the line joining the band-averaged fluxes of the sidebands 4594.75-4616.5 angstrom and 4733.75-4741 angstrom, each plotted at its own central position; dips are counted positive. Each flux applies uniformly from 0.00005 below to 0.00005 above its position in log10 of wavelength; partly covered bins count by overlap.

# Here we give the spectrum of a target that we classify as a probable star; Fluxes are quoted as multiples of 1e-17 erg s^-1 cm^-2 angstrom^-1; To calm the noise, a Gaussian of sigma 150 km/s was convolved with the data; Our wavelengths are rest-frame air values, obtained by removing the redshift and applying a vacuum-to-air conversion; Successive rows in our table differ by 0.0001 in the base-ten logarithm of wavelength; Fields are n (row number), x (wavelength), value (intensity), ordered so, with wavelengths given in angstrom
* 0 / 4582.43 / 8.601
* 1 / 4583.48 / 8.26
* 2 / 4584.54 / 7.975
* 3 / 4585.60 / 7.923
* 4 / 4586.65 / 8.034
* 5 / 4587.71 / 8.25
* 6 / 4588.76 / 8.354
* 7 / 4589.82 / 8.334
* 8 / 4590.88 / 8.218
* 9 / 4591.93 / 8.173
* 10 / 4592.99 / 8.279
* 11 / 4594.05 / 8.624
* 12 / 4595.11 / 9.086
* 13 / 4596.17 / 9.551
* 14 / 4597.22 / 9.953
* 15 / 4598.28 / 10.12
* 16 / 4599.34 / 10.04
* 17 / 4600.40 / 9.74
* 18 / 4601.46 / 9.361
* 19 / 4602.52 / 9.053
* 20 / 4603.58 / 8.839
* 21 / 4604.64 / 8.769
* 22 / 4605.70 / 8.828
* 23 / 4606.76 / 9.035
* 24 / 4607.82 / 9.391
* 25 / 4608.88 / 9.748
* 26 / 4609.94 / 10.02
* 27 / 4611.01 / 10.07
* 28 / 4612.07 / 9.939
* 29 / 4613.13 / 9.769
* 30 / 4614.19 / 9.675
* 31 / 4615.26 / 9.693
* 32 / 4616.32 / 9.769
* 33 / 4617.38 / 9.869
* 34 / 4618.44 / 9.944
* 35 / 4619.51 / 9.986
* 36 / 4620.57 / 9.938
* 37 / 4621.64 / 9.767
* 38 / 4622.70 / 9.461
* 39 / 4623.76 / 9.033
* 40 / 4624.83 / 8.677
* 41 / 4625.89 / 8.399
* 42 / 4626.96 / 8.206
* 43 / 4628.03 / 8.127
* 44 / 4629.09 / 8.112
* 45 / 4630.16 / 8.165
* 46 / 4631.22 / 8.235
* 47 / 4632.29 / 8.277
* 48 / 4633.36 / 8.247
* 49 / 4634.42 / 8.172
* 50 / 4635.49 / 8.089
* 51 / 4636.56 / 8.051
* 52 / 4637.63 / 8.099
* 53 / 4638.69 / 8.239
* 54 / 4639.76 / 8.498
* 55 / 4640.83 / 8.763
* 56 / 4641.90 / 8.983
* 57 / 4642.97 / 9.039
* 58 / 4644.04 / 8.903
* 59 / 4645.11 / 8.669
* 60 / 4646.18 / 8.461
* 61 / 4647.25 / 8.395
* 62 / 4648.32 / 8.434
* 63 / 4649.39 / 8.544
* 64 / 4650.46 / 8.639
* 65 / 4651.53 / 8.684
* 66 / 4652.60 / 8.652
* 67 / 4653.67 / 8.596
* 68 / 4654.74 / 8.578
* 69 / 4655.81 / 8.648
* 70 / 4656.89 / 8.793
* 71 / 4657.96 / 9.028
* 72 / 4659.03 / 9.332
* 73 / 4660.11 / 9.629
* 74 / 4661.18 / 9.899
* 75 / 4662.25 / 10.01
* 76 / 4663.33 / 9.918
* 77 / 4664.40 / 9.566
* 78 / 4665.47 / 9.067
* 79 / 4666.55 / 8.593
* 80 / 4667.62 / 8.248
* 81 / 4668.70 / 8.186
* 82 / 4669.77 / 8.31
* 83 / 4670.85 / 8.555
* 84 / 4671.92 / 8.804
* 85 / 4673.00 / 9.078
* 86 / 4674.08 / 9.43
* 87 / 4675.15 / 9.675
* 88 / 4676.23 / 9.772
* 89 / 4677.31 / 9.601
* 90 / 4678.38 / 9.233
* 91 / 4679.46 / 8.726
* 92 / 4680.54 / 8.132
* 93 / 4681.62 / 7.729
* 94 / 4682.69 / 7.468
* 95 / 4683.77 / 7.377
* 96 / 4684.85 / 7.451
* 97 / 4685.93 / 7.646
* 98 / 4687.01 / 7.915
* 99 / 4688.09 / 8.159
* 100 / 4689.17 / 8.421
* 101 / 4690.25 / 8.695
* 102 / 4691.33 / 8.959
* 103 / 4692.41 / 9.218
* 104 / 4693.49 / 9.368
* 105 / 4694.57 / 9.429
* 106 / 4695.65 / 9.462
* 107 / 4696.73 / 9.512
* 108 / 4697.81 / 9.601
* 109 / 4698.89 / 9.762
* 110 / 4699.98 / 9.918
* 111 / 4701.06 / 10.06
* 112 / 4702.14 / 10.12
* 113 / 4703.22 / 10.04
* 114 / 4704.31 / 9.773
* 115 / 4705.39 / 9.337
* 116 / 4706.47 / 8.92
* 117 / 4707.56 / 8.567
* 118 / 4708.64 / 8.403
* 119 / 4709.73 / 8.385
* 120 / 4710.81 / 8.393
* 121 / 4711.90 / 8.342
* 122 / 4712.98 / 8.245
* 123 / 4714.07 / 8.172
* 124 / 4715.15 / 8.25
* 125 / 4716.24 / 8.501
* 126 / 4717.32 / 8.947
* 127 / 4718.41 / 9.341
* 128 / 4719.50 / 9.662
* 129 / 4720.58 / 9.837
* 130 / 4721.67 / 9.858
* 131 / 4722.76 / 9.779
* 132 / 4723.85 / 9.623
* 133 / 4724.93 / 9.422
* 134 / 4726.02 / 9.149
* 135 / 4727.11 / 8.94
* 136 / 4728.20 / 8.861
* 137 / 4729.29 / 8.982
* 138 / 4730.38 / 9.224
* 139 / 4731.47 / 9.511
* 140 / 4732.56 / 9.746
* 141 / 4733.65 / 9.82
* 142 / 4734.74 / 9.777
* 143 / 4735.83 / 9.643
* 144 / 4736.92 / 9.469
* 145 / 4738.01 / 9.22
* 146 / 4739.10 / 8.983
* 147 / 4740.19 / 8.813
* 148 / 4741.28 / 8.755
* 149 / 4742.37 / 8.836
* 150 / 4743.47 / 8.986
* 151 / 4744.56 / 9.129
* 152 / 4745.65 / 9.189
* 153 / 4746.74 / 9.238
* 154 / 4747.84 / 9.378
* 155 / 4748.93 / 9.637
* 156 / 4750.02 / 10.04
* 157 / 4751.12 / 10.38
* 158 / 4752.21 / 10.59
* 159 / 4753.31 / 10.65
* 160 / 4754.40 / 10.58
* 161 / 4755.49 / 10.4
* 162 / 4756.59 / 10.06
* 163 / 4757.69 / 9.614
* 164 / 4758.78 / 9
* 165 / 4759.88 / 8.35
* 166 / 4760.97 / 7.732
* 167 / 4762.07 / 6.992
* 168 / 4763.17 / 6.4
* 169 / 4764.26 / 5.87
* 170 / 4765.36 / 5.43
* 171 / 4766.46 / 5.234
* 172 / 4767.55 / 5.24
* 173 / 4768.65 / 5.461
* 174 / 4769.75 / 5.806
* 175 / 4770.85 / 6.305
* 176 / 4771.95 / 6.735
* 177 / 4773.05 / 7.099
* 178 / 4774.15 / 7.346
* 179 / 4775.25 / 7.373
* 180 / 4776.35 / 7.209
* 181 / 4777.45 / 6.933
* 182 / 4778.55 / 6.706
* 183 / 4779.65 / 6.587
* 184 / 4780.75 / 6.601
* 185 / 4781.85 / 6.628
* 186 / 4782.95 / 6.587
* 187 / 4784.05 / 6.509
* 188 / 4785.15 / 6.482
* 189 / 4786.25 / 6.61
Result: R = 6.20 angstrom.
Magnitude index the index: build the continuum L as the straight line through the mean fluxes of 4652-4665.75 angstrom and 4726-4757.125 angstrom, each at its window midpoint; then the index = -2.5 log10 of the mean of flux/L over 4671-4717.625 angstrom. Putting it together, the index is 0.058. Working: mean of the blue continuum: 9.21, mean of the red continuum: 9.52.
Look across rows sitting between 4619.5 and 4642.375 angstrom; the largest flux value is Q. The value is 9.986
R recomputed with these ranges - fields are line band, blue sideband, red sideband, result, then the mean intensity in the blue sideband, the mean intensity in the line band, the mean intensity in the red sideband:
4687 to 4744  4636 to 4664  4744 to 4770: -4.08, 8.83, 9.16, 8.38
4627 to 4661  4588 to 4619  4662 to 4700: 1.88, 9.31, 8.56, 8.84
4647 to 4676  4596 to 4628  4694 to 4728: 1.21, 9.47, 8.95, 9.21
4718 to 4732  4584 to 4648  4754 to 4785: -3.18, 8.92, 9.4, 7.14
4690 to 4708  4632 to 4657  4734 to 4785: -2.54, 8.52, 9.47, 8.07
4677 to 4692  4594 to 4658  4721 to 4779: 0.91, 8.99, 8.24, 8.52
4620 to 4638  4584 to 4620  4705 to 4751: 1.25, 9.19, 8.54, 9.14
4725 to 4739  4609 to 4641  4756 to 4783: -3.53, 8.99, 9.35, 6.94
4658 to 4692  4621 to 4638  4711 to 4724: -0.11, 8.45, 8.76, 9.01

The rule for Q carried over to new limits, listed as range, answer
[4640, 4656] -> 9.039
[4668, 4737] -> 10.12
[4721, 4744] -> 9.858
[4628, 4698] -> 10.01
